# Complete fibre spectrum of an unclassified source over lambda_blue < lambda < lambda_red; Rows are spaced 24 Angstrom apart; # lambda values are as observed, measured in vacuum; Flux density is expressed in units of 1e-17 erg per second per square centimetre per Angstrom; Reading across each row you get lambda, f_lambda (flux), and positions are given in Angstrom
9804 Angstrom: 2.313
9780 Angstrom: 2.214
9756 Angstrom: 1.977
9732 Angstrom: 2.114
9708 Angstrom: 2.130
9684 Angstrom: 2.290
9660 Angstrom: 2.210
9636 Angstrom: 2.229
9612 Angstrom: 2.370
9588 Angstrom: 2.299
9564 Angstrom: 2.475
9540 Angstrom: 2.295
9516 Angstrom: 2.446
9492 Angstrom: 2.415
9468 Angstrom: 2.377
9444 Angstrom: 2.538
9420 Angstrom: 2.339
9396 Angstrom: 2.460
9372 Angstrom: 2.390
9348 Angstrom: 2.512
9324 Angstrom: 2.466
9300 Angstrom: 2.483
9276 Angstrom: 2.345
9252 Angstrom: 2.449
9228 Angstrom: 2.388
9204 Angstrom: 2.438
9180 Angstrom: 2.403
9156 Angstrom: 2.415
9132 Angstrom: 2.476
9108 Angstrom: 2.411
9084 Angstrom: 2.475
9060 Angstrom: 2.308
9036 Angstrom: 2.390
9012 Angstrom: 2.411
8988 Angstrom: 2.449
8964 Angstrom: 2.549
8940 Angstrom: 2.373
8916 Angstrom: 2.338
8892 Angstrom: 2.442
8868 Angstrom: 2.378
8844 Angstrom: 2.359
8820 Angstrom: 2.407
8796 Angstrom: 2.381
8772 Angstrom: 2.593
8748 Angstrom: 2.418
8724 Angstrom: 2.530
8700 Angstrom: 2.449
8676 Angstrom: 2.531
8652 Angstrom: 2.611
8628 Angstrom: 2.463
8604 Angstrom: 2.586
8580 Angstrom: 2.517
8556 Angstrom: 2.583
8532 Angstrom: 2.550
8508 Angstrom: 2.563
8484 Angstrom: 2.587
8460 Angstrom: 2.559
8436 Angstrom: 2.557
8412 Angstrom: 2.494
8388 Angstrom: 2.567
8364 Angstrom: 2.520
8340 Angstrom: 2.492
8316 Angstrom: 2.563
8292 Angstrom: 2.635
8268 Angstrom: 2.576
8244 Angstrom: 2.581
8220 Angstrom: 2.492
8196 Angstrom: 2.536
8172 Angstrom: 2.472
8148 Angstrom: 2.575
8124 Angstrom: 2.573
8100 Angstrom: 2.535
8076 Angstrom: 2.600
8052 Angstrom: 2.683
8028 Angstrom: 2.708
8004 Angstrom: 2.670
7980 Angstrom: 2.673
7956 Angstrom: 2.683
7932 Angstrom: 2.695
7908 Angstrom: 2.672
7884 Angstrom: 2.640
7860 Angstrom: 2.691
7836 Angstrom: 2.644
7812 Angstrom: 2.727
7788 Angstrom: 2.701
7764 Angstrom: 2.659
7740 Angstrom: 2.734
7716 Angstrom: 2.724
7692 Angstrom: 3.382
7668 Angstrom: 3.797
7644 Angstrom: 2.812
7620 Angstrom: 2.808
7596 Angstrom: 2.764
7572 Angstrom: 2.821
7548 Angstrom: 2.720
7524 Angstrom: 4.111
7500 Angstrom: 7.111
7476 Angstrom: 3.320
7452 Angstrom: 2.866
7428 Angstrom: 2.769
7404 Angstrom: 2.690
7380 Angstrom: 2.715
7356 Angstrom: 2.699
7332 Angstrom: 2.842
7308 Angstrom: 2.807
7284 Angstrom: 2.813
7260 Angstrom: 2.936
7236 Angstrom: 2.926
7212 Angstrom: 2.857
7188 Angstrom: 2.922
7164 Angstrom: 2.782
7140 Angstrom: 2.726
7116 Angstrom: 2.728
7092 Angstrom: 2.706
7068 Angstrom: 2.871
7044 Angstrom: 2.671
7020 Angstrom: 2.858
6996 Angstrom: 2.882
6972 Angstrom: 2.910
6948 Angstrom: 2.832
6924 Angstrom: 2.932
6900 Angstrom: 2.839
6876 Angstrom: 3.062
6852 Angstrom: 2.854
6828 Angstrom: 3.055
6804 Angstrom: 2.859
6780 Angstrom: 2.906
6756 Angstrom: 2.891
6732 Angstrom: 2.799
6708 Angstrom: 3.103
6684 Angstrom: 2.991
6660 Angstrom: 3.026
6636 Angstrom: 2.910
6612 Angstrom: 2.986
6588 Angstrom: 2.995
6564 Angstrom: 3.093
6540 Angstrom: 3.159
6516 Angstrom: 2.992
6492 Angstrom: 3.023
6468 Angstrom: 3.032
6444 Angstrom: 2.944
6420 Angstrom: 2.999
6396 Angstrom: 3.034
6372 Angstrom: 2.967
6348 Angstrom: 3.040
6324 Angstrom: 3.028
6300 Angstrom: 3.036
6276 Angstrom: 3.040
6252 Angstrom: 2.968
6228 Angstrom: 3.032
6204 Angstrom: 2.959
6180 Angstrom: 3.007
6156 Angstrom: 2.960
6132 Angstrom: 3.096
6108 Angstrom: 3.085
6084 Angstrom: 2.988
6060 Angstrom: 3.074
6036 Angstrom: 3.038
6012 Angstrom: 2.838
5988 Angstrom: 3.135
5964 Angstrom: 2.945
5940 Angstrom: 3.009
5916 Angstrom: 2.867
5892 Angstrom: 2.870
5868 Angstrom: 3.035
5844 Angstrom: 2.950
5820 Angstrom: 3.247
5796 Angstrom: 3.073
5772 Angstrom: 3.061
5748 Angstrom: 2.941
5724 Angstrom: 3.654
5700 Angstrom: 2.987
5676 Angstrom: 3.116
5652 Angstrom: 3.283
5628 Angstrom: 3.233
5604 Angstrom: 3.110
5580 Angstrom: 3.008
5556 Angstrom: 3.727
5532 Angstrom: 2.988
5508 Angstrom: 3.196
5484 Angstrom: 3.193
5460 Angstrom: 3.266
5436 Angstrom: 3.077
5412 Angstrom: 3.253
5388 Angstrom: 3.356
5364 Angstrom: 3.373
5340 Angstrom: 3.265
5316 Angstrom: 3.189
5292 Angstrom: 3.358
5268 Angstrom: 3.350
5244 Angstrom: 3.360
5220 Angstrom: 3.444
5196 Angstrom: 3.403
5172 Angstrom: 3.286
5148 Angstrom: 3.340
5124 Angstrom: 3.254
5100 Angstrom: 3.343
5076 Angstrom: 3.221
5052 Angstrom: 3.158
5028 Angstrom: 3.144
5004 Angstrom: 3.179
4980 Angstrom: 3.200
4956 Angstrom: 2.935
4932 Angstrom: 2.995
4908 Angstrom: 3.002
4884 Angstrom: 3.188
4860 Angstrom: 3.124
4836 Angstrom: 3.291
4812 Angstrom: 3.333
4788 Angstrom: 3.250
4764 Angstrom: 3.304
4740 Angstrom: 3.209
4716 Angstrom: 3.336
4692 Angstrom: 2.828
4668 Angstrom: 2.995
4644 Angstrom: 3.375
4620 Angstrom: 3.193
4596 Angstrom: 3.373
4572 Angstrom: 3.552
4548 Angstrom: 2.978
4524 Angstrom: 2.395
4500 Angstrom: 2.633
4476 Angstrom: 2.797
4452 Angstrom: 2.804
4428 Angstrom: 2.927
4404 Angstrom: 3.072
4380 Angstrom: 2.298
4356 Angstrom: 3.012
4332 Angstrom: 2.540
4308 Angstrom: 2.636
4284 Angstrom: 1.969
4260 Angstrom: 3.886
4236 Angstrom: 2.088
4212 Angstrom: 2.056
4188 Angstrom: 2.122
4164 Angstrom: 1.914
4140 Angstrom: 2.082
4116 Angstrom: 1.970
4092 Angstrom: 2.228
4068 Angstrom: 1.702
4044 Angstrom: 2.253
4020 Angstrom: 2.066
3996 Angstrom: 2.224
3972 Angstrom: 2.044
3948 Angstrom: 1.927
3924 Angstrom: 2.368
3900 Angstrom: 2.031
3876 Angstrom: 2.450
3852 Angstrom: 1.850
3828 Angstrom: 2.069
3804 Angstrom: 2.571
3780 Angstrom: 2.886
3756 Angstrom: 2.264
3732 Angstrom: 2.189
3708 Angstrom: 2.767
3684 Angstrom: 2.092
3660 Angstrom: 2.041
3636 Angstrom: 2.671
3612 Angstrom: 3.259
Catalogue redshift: 0.141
